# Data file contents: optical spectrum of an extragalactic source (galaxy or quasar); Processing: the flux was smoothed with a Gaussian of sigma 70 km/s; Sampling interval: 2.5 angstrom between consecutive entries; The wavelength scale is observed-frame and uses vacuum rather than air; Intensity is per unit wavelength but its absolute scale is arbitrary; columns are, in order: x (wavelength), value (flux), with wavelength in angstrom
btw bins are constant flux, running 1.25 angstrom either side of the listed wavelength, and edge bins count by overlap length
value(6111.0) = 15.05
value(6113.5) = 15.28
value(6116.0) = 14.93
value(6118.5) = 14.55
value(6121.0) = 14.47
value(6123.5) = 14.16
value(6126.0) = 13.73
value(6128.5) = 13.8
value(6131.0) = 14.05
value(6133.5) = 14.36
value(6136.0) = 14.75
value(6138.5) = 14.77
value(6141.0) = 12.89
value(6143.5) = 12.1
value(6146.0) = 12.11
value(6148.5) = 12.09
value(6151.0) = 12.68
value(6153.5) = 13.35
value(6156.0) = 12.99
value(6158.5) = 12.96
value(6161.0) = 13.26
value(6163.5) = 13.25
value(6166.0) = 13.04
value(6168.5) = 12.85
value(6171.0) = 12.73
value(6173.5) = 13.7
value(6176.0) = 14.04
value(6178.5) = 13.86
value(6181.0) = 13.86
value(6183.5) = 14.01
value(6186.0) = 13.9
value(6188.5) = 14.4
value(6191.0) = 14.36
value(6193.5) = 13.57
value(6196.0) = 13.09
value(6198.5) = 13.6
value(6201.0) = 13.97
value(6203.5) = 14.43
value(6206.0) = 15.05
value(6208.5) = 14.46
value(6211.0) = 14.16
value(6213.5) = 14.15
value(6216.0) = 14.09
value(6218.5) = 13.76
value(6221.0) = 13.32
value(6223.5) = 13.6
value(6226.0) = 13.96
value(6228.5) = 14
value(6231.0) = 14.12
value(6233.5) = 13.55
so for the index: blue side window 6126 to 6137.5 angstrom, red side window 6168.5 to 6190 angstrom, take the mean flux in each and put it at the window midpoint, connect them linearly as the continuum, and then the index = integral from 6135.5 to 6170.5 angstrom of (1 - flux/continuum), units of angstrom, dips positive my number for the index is 2.4 angstrom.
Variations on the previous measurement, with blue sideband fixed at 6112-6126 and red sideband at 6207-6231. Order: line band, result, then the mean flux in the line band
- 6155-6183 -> 1.8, 13.3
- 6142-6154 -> 1.7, 12.4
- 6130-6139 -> 0.0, 14.5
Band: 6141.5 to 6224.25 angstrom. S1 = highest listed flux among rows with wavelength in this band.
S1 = 15.05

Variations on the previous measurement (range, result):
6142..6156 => 13.35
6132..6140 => 14.77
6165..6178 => 14.04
